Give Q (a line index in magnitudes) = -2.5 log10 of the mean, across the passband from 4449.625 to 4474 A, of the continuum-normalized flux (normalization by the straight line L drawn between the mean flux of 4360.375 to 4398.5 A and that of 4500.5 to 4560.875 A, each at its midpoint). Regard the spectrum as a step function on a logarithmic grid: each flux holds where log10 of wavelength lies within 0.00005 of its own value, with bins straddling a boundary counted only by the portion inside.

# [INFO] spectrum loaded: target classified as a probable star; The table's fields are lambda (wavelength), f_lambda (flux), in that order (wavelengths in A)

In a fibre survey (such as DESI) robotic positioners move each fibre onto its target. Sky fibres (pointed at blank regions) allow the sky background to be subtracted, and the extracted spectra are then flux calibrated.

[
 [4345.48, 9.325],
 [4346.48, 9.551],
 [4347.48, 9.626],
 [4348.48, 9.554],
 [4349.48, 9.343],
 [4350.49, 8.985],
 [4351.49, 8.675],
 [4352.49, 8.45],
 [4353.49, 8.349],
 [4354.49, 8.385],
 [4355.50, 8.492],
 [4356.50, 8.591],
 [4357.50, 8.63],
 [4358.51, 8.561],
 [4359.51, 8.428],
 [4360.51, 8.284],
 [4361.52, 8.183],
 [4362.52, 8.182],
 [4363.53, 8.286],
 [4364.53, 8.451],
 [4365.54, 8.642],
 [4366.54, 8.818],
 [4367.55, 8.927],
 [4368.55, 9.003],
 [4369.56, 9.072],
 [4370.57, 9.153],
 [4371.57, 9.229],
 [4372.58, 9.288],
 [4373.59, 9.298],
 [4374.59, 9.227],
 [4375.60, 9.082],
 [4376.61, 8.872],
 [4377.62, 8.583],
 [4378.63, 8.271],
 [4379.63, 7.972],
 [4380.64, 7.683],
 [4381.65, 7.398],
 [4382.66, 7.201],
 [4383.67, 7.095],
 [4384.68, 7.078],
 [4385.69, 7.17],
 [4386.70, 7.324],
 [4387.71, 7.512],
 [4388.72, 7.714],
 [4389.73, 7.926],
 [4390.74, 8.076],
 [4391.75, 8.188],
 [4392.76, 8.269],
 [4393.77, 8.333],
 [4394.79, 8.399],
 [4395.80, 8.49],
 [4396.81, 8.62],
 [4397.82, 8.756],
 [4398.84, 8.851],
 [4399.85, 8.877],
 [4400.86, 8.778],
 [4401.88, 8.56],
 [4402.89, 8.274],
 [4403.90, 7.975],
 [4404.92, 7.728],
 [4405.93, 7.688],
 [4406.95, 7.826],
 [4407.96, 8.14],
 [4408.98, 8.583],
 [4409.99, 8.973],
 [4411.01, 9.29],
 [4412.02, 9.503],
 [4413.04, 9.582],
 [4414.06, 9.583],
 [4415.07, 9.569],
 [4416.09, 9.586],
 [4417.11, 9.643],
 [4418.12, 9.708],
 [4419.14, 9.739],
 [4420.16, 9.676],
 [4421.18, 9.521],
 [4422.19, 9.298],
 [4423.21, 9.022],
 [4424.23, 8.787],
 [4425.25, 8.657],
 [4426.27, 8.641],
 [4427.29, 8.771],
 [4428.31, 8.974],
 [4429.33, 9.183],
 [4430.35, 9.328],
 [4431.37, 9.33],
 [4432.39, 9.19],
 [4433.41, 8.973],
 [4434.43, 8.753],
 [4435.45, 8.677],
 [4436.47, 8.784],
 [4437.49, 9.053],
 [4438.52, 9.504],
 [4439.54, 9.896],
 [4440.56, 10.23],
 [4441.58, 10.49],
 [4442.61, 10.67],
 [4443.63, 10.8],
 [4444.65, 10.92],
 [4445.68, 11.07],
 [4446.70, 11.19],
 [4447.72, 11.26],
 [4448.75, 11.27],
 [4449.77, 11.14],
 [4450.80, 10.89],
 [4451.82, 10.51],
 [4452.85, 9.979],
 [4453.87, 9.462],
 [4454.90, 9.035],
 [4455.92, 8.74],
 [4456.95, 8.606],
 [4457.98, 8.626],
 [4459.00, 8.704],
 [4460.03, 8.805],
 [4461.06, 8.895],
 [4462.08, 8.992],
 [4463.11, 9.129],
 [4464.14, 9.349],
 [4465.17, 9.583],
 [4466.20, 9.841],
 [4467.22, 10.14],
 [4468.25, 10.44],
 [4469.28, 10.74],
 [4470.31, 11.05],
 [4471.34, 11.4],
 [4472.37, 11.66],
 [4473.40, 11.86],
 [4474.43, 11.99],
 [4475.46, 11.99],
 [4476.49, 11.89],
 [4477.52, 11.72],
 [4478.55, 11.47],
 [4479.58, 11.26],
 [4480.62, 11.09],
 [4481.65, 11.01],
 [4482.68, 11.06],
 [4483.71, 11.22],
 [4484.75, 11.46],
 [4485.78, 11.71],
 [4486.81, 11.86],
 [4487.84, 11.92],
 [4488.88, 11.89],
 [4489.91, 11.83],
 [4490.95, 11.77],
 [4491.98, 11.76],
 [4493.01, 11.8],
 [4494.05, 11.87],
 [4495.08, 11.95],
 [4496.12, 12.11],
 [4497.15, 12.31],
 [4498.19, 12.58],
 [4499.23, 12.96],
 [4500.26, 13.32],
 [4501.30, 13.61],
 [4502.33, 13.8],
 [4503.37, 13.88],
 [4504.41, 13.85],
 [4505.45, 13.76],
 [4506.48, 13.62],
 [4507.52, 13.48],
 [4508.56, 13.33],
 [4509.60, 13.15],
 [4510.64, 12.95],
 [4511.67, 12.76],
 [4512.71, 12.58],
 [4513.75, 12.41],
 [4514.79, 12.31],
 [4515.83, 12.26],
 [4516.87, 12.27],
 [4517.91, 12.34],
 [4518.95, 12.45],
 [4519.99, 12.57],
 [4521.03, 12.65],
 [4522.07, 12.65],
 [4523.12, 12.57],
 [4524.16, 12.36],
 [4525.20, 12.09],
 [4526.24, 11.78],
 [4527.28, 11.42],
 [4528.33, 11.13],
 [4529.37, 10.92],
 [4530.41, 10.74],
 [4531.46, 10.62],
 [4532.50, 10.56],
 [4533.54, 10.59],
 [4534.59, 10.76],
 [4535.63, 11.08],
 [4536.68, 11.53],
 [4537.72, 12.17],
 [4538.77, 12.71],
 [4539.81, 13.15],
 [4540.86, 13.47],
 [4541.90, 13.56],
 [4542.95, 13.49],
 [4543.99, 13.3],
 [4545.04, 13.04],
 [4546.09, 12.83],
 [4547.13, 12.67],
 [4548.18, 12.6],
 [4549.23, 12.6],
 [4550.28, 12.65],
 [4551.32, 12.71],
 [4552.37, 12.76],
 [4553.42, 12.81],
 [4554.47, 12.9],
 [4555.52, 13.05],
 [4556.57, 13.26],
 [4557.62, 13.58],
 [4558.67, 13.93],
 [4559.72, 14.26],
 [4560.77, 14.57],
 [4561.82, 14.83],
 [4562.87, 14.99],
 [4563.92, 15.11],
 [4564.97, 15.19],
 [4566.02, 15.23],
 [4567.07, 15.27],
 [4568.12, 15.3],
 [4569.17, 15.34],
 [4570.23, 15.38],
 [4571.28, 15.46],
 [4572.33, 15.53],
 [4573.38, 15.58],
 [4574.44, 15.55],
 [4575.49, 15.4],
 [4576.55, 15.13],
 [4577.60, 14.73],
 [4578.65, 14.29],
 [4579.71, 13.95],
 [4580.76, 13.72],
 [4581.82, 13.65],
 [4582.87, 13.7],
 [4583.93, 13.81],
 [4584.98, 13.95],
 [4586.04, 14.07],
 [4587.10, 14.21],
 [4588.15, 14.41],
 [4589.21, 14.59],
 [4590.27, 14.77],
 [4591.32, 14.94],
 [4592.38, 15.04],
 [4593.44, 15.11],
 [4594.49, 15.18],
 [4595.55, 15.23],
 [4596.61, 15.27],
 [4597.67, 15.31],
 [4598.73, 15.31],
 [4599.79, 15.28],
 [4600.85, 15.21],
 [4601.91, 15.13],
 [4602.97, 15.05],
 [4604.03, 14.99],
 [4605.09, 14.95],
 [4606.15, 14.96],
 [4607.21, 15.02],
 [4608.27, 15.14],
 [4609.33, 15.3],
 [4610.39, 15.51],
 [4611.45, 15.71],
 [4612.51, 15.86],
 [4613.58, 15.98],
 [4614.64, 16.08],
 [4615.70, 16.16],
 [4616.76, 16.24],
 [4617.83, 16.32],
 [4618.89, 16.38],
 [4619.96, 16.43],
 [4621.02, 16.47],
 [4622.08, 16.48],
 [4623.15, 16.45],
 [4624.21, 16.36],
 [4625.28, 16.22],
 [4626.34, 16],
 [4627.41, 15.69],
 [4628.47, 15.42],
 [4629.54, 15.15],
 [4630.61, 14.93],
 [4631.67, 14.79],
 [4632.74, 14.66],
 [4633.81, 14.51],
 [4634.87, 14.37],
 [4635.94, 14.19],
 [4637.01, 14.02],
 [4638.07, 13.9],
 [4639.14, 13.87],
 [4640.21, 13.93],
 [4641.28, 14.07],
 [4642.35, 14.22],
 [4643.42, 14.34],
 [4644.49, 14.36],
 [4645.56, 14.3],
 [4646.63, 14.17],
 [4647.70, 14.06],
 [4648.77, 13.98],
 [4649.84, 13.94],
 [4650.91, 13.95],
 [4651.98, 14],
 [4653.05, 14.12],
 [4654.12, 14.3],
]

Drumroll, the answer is 0.08 mag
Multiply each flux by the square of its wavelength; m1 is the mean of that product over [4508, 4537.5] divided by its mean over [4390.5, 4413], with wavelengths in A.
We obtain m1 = 1.5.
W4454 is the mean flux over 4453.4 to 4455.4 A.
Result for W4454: 9.23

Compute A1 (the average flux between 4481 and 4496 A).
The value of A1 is 11.7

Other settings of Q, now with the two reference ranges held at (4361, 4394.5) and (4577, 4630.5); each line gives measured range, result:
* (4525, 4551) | 0.10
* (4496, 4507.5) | -0.10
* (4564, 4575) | -0.09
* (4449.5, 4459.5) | 0.12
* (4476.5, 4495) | 0.00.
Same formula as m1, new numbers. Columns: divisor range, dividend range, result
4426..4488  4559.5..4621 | 1.57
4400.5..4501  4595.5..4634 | 1.65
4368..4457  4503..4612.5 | 1.62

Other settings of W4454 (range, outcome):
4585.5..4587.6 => 14.1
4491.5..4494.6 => 11.8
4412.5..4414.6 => 9.58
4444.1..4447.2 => 11.1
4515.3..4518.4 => 12.3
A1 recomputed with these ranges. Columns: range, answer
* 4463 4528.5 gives 12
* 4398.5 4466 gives 9.35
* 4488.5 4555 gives 12.4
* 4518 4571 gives 13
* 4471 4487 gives 11.5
